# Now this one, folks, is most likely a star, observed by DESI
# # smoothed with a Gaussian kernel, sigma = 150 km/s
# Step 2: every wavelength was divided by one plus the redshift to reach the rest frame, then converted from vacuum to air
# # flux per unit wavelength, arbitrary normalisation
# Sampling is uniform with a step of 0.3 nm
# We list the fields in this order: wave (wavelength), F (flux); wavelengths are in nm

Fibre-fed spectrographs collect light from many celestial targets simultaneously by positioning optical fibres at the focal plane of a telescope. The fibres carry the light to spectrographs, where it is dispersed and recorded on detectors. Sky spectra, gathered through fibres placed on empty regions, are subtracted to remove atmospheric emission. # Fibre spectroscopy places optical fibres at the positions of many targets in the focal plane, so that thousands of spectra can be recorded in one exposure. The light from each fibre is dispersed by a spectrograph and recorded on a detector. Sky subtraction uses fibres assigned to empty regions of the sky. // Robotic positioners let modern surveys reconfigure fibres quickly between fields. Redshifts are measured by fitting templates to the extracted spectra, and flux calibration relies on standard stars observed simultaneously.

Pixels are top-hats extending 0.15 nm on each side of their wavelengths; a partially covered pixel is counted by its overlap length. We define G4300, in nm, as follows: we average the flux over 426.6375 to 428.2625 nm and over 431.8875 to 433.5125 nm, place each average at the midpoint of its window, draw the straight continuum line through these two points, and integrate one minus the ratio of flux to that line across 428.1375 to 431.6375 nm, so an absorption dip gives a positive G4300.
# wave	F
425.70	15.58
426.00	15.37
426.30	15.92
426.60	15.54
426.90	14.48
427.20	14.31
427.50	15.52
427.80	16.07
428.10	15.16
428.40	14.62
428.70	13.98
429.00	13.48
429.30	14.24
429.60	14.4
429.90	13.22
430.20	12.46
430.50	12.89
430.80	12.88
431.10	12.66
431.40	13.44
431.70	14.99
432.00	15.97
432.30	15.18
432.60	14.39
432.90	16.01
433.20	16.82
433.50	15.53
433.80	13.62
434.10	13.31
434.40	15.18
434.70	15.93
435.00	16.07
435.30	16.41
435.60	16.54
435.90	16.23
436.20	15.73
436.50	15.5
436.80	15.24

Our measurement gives 0.410 nm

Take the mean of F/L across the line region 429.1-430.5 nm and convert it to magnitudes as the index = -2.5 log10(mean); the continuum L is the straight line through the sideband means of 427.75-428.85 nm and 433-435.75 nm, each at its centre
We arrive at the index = 0.12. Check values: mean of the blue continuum 14.9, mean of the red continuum 15.5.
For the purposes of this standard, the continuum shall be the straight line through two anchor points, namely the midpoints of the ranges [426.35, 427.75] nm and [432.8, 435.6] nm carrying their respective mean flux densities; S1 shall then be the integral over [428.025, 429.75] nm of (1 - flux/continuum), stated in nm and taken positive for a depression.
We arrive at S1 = 0.11 nm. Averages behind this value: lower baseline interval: 15.1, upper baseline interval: 15.5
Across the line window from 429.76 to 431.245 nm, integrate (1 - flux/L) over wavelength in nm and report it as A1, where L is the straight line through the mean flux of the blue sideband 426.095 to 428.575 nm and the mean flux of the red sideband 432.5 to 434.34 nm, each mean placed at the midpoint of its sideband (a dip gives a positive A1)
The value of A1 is 0.22 nm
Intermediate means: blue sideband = 15.2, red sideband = 15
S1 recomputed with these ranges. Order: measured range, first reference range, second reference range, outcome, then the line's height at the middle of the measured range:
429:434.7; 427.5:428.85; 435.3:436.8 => 0.426 nm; 15.5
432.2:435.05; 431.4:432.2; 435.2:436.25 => 0.083 nm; 15.6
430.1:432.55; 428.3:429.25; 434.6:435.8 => 0.174 nm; 14.9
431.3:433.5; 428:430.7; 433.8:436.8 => -0.094 nm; 14.7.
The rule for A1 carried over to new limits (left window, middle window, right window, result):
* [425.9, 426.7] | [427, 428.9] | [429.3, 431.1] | -0.04 nm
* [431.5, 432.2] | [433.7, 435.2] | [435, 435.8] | 0.11 nm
